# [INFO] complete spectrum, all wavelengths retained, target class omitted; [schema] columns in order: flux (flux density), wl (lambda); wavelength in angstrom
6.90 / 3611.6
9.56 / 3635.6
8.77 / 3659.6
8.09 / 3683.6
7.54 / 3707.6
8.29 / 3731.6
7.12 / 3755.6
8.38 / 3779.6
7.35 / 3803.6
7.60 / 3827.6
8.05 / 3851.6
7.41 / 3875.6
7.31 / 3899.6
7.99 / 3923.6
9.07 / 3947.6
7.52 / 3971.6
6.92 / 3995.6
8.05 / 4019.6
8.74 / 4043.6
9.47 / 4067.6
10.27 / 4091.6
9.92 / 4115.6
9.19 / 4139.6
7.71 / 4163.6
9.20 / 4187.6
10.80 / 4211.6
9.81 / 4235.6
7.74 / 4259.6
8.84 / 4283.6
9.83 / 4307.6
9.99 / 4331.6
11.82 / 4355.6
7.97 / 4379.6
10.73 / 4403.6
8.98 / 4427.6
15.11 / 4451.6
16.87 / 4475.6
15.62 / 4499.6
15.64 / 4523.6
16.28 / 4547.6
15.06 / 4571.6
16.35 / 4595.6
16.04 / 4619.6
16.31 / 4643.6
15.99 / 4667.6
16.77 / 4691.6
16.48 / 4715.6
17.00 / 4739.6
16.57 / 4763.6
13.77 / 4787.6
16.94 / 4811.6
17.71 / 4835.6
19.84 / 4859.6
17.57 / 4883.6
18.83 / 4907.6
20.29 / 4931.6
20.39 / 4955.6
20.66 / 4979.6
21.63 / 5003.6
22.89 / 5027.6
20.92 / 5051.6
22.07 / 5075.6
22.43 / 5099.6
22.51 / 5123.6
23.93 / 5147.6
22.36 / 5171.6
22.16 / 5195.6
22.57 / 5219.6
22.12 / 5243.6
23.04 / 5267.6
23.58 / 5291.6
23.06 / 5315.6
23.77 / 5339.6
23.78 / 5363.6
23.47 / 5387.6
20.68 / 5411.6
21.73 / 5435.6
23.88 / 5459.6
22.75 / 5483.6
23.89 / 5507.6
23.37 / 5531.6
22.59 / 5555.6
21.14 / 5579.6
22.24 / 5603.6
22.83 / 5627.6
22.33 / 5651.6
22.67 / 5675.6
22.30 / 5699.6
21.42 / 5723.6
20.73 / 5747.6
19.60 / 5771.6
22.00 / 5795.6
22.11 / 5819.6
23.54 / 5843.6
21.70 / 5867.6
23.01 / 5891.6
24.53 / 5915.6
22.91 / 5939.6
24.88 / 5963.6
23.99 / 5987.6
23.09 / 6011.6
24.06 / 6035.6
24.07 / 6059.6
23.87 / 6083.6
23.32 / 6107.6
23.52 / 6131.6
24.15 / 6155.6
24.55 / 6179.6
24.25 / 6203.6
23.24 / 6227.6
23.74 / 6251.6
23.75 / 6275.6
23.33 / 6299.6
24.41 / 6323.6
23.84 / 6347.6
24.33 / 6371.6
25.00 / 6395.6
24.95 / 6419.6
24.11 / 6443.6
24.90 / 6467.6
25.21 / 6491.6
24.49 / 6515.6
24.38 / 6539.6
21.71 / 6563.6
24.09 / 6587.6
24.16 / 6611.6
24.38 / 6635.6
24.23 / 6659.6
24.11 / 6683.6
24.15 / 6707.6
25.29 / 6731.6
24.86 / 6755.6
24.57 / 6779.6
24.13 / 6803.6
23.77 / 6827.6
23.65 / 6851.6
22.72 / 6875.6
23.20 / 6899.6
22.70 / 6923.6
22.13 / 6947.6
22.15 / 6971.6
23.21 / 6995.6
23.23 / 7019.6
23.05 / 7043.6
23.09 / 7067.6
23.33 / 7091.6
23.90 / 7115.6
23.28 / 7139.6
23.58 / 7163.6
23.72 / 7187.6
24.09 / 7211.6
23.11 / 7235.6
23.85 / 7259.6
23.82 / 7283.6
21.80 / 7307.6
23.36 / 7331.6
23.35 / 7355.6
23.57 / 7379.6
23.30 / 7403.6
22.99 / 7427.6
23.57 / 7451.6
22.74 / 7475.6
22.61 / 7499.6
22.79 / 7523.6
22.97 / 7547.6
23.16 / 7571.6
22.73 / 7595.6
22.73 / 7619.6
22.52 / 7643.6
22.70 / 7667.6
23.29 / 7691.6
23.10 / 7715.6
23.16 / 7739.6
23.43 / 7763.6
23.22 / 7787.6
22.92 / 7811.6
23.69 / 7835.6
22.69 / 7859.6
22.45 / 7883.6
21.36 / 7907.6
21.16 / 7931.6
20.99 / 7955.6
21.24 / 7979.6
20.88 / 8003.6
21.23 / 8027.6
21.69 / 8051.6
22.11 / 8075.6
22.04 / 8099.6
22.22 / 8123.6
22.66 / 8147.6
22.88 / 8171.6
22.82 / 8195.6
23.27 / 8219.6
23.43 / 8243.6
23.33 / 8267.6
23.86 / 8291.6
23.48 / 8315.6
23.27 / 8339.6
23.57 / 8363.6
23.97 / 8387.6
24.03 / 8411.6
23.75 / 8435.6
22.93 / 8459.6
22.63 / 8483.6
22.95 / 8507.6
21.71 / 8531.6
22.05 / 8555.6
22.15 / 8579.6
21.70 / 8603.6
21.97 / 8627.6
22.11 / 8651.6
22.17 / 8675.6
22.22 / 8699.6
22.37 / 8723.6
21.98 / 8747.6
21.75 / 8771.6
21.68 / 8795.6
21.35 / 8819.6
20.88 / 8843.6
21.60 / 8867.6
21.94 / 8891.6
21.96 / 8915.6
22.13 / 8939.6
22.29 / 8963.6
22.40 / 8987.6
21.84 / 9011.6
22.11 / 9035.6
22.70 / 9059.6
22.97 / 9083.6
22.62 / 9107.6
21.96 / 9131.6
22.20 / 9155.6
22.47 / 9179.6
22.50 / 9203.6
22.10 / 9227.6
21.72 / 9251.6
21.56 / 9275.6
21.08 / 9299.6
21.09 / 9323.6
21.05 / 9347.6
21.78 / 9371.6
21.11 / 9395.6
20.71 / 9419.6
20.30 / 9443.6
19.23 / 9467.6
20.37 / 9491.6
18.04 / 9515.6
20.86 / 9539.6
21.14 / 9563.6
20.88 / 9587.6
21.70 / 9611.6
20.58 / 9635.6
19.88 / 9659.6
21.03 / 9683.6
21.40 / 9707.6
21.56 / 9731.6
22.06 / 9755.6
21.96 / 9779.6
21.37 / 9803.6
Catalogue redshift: 0.114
